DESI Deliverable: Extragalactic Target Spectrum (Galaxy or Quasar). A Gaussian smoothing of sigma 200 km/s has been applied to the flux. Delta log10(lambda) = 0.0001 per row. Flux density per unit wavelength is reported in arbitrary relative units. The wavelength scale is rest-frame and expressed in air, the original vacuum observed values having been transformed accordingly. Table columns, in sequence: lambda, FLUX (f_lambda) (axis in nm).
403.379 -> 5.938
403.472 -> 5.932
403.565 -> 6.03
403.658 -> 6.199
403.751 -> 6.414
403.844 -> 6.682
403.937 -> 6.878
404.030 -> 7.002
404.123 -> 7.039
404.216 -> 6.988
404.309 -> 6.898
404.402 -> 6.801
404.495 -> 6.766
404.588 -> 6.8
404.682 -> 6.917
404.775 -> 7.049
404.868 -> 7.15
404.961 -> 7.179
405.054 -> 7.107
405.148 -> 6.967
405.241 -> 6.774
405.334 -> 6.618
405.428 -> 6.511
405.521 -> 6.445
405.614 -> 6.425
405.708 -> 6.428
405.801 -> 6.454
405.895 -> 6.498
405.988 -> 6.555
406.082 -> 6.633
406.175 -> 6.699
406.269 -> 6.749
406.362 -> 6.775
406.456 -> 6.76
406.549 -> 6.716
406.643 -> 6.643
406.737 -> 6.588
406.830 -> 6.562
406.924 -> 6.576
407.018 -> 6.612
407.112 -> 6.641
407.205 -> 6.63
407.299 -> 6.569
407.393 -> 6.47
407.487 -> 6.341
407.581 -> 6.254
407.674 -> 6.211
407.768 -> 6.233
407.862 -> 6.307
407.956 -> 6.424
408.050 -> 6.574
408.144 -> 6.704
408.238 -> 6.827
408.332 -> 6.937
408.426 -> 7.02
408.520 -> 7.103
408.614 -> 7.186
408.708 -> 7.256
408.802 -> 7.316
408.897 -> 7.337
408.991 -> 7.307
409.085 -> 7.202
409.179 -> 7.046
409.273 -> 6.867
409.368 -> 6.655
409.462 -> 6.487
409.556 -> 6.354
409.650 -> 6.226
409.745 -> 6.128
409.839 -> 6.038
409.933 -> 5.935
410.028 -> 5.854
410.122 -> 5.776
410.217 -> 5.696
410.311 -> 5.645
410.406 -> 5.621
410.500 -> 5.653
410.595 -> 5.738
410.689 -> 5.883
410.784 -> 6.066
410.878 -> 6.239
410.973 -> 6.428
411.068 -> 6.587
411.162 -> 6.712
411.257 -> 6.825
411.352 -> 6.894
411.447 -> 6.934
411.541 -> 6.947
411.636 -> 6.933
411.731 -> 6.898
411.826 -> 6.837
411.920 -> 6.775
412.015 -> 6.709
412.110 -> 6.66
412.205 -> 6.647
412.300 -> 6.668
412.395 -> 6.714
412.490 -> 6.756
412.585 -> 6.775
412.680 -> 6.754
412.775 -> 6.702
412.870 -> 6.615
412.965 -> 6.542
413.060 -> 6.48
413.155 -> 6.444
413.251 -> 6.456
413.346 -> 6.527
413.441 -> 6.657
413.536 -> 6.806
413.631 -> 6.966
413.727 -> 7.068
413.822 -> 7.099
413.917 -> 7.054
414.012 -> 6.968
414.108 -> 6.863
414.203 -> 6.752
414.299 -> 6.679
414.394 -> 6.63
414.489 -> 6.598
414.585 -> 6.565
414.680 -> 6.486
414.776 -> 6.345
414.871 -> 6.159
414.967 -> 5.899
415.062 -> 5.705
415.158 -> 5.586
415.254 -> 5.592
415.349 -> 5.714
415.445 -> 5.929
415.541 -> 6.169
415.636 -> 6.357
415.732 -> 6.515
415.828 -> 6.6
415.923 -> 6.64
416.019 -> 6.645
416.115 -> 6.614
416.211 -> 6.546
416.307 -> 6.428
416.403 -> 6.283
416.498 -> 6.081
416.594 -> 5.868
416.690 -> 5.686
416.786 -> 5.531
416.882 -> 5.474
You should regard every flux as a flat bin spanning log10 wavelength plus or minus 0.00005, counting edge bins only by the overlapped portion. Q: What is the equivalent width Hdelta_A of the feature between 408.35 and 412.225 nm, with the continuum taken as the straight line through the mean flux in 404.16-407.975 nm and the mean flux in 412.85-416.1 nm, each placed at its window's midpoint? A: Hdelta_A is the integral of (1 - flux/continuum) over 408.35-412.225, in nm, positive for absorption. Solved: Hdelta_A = 0.01 nm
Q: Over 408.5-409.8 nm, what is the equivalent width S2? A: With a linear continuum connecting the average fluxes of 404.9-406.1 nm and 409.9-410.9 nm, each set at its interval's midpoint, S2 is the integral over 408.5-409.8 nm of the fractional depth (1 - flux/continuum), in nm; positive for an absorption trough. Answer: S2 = -0.18 nm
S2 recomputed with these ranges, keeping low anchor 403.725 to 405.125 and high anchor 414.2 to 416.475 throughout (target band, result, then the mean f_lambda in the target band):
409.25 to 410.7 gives 0.13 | 6.02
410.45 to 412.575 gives -0.02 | 6.57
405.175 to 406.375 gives 0.05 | 6.59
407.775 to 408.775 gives -0.02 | 6.82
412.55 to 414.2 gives -0.09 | 6.75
